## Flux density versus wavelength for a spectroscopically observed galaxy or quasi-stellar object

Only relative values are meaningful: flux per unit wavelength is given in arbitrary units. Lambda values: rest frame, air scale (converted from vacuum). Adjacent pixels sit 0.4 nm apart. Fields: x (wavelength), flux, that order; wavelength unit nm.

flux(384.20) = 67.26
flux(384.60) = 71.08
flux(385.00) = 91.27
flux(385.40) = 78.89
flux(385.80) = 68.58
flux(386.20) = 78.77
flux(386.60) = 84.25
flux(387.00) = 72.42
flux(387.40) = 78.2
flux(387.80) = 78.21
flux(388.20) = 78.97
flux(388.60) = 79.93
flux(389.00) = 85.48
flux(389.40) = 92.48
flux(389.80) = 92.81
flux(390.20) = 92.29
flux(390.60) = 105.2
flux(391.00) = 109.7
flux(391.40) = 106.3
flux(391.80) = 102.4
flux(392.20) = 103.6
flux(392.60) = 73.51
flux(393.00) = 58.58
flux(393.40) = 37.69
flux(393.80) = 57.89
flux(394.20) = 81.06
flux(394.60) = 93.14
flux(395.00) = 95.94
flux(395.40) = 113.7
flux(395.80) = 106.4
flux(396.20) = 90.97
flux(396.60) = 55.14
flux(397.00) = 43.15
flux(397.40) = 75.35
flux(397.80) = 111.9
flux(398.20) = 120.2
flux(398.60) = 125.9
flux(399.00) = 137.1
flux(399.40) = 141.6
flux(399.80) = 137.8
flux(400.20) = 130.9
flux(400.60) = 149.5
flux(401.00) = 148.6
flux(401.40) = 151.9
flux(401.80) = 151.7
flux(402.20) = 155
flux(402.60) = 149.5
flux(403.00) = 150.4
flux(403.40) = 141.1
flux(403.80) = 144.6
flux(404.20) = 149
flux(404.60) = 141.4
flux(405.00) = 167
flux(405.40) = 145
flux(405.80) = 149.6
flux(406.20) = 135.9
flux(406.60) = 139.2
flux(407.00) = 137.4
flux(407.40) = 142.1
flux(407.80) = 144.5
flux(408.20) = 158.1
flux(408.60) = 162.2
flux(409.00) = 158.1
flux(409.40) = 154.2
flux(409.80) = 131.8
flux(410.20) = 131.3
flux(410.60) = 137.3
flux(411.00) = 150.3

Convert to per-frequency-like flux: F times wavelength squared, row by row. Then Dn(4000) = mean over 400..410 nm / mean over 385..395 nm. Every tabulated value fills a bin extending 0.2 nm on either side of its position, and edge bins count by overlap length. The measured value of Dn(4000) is 1.91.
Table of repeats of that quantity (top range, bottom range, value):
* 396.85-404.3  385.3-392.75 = 1.61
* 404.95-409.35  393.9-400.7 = 1.48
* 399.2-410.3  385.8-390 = 1.96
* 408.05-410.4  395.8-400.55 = 1.46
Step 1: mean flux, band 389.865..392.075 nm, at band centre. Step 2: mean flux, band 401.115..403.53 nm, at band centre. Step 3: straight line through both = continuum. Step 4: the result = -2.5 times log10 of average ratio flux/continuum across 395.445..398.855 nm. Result 0.35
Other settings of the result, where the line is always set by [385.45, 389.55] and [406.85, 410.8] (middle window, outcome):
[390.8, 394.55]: 0.16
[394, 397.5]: 0.24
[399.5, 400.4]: -0.15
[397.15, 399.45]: -0.02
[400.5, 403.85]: -0.19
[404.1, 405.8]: -0.13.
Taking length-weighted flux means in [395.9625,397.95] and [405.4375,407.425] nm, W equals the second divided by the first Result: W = 1.88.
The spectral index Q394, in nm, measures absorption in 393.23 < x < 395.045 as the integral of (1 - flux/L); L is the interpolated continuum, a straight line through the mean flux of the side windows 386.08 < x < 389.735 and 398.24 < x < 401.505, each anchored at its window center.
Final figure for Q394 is 0.65 nm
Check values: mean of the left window 81.5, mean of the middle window 71.8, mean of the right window 139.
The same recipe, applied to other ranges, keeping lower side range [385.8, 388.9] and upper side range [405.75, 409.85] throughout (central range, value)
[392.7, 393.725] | 0.482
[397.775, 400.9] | -0.389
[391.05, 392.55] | -0.137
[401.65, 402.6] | -0.183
